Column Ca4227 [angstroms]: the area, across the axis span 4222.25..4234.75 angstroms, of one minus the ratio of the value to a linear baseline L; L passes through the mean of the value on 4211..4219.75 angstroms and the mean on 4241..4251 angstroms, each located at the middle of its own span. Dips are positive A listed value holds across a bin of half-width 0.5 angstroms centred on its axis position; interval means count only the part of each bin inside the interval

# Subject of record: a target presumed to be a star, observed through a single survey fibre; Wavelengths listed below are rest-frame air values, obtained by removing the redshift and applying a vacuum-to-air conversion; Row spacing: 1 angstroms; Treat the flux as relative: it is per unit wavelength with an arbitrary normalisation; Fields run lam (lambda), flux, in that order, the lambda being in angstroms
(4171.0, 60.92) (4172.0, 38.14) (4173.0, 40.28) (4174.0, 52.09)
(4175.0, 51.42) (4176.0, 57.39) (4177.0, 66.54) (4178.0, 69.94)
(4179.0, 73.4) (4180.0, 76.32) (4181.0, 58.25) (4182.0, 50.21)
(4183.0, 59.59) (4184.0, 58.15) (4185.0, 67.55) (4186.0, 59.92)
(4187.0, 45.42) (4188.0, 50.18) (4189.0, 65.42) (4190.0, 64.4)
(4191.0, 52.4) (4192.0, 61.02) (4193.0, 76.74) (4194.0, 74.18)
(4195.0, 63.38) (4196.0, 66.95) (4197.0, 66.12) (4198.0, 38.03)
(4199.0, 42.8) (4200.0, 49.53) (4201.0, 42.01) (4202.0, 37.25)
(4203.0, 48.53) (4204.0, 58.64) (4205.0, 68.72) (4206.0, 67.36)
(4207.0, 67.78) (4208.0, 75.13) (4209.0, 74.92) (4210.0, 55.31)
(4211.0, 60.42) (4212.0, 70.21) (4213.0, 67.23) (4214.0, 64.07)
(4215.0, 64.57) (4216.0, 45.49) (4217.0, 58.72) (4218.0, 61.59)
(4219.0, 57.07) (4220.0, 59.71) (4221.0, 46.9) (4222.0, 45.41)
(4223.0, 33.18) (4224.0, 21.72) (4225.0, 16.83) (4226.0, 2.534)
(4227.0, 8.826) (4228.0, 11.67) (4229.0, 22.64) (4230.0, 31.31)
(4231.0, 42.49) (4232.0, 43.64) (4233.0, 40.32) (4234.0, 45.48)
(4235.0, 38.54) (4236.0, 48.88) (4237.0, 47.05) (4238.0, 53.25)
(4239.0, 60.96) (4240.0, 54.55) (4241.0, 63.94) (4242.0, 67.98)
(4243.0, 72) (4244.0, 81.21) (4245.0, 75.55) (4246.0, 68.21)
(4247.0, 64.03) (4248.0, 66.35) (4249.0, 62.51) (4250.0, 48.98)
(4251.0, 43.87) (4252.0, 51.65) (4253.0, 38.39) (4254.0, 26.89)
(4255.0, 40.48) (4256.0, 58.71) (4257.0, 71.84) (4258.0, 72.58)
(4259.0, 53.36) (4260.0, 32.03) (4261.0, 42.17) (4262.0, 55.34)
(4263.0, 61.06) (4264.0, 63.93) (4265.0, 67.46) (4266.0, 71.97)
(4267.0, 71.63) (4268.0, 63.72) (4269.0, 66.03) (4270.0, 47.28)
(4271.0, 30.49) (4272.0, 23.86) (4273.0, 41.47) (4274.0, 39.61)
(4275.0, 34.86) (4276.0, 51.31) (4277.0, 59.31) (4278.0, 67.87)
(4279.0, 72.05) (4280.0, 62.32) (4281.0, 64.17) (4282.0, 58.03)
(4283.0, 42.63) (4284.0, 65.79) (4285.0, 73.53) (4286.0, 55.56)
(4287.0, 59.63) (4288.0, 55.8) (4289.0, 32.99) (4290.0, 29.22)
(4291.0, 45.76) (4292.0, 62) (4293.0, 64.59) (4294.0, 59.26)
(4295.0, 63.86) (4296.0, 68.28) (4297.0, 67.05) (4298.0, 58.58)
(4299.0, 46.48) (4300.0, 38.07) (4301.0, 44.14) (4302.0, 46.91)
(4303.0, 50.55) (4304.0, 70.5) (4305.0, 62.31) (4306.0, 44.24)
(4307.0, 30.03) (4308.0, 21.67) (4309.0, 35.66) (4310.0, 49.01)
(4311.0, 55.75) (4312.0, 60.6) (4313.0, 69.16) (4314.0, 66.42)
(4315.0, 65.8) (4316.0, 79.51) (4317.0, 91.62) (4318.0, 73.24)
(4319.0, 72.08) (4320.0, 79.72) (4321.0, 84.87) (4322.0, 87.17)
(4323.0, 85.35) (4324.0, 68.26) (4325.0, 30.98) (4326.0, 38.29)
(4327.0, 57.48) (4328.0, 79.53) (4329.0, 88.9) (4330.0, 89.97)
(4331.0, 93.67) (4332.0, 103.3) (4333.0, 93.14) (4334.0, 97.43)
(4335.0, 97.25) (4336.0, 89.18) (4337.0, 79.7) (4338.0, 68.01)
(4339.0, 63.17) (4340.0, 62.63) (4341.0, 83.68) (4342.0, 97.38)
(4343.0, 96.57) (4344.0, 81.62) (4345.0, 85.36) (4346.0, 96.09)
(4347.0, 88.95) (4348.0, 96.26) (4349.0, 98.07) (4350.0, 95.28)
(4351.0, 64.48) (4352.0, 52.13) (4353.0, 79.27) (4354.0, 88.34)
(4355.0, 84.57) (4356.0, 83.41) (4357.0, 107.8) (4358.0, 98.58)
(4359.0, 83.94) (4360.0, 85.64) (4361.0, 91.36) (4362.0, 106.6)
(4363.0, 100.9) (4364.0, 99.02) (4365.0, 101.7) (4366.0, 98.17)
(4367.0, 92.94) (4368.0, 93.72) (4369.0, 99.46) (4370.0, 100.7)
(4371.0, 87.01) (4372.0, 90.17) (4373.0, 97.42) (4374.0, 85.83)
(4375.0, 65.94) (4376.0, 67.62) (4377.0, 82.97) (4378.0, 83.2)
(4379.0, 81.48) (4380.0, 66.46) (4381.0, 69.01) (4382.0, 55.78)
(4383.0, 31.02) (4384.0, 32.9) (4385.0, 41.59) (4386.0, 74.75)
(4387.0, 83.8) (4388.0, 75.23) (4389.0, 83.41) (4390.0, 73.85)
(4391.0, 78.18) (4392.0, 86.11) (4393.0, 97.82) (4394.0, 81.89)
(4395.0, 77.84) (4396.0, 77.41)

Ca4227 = 7.1 angstroms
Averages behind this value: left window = 61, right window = 66.1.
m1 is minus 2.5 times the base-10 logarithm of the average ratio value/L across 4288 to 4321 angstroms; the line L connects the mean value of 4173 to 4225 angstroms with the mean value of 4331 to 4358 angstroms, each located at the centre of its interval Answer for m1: 0.35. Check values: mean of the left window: 57.7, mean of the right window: 86.3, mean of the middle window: 56.8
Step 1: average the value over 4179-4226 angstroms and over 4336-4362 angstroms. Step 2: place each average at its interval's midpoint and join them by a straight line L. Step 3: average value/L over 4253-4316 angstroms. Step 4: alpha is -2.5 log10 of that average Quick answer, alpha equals 0.32 mag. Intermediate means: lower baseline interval 56.5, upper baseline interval 85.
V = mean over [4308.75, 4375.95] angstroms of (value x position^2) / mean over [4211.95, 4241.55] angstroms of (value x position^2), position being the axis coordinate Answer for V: 2.0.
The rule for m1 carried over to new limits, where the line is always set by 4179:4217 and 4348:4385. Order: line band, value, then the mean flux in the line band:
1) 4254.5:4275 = 0.28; 53.3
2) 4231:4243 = 0.25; 51.8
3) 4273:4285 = 0.25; 56.3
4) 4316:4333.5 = 0.00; 77.6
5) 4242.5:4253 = 0.08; 62.2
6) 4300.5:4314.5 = 0.43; 50.5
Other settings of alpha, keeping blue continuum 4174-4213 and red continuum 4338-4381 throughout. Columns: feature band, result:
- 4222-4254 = 0.43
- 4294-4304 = 0.37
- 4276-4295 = 0.29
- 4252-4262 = 0.39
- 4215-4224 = 0.27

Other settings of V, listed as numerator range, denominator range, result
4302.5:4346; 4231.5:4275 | 1.37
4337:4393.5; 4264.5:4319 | 1.53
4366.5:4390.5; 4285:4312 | 1.53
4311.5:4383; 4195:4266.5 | 1.67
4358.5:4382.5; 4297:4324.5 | 1.47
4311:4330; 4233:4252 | 1.26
